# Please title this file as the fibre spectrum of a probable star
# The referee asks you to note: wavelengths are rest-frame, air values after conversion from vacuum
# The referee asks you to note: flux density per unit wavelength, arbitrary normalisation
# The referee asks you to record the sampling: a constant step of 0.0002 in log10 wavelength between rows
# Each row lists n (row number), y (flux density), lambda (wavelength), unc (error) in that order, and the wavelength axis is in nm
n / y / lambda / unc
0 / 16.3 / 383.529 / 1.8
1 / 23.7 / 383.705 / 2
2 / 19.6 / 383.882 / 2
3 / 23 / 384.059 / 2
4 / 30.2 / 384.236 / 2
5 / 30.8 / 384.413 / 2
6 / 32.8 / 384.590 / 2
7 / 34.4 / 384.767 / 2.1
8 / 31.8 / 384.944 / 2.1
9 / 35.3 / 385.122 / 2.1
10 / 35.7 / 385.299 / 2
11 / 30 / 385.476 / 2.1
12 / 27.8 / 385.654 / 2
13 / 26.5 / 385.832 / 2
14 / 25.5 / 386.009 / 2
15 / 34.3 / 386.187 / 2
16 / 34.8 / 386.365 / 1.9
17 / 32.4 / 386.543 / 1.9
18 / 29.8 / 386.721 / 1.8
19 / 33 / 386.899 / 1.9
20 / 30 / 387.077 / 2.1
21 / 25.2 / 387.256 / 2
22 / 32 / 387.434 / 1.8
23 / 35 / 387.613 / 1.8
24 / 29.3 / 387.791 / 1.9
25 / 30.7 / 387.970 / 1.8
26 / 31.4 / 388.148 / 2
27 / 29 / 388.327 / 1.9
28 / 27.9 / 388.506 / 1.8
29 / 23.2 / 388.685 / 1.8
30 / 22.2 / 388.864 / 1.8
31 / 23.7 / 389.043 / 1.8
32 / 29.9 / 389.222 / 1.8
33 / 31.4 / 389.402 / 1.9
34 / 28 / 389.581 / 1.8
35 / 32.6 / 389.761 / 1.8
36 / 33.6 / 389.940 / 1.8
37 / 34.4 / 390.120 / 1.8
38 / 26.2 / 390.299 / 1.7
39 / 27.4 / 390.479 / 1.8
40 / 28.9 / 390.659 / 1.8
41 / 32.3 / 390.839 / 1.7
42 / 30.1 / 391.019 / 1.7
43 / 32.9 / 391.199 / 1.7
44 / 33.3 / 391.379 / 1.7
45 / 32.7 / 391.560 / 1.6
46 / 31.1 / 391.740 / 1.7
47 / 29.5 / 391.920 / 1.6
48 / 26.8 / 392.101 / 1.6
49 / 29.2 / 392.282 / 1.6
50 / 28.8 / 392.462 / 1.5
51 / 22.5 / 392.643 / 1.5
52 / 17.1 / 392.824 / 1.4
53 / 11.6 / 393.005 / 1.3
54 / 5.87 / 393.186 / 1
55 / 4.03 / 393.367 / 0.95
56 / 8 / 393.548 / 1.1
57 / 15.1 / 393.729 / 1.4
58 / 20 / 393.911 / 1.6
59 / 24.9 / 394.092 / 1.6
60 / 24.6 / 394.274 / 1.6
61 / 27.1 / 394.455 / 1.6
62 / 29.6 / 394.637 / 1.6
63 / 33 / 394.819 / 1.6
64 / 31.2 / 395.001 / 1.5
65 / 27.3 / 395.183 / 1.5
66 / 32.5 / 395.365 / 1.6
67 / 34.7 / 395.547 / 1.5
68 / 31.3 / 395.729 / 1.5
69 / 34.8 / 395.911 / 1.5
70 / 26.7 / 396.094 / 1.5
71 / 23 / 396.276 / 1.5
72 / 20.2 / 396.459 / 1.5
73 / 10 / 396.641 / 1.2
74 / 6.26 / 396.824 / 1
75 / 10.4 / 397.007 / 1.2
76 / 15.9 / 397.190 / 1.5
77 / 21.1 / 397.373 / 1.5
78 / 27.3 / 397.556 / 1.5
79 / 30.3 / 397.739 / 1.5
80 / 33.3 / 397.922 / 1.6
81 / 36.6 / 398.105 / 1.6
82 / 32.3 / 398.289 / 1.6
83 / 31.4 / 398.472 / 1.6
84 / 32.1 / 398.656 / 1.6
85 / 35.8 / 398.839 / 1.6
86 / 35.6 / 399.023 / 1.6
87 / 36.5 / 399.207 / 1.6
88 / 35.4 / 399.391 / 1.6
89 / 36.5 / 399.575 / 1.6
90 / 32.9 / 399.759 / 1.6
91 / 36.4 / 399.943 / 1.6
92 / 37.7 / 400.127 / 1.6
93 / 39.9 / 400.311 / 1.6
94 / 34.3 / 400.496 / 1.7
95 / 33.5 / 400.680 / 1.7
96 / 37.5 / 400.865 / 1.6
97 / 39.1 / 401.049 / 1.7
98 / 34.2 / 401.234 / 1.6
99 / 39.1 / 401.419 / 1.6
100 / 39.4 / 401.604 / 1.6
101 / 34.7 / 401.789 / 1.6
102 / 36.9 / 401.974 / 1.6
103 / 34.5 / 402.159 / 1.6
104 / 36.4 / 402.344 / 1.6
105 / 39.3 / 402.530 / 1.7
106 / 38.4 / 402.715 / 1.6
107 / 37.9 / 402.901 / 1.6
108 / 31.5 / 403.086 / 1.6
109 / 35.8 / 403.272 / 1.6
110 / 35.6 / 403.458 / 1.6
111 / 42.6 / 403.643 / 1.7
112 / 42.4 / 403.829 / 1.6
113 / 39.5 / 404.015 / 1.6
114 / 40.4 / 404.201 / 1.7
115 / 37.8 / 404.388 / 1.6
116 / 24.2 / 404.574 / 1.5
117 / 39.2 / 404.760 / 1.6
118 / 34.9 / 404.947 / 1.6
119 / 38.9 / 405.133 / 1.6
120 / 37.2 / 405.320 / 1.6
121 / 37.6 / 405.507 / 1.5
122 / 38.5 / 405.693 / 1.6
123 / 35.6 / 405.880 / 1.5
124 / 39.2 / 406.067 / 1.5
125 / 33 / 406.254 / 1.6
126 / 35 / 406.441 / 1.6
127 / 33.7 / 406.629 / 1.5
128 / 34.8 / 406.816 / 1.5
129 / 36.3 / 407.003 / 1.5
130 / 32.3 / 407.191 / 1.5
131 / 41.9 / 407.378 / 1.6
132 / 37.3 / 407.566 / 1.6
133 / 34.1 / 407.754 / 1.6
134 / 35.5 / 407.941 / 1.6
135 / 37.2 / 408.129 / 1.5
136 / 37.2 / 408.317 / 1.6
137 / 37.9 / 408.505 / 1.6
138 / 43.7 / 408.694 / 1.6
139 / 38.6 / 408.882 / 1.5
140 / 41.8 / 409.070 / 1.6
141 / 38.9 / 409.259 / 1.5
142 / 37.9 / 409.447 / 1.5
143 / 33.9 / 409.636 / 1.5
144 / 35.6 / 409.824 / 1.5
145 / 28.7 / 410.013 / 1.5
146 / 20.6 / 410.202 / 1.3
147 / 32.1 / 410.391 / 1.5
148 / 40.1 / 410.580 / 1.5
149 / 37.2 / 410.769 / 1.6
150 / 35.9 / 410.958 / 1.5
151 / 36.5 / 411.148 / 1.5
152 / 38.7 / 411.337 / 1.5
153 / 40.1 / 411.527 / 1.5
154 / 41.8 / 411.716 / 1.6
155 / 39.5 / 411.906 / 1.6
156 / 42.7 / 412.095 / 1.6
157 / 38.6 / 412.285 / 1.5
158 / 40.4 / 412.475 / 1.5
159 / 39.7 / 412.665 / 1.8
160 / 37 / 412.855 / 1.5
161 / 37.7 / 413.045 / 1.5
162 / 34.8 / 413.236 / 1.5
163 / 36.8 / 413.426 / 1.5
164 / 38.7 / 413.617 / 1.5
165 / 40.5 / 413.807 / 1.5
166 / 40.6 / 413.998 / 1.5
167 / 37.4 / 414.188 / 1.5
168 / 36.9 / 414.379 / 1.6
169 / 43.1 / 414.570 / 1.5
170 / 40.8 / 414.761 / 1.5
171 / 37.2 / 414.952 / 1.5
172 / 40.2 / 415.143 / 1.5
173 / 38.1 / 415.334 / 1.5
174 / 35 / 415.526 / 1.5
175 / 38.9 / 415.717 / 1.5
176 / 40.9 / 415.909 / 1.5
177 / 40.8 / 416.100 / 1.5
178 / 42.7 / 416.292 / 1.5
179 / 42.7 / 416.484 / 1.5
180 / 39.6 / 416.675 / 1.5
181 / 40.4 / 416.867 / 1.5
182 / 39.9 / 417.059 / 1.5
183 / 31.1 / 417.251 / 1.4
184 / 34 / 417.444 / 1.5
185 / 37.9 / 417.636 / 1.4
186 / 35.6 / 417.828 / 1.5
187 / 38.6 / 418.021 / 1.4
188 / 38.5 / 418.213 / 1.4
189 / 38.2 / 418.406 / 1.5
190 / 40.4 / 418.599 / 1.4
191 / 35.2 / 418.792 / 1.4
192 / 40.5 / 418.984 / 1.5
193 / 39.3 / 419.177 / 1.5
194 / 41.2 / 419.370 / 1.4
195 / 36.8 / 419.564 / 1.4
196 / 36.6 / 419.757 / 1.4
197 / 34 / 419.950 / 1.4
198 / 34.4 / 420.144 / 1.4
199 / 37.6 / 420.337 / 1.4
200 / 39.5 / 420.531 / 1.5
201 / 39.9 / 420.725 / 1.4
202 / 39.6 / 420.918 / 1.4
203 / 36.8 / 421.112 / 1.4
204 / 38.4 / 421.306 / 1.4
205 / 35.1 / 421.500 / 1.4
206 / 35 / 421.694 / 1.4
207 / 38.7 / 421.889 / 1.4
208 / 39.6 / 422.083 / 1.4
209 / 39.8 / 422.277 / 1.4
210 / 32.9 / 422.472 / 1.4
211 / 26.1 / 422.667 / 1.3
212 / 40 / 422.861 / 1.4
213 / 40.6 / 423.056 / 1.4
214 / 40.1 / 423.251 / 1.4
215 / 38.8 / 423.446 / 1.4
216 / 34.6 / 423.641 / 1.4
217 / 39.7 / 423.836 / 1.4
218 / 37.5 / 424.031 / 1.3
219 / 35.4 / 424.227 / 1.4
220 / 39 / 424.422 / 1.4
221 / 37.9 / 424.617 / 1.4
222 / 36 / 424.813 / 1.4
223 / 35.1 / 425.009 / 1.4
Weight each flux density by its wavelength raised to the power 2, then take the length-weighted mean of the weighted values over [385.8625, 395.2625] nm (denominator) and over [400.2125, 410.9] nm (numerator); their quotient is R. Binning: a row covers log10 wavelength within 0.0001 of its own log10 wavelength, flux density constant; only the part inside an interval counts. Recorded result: 1.5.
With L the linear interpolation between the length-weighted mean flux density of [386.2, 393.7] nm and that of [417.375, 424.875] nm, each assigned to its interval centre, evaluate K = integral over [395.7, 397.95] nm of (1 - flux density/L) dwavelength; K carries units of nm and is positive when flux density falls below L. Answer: 0.586 nm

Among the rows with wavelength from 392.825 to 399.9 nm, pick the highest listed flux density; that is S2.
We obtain 36.6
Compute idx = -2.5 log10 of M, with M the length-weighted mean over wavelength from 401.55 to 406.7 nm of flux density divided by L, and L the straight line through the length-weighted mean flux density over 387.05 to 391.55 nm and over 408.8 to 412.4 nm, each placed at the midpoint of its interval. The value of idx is -0.07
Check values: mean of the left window 29.7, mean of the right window 36.8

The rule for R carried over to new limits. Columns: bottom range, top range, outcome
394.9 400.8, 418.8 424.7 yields 1.42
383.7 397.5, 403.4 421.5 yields 1.58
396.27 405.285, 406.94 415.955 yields 1.20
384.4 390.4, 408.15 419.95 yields 1.44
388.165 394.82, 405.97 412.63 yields 1.58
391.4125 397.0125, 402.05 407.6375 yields 1.67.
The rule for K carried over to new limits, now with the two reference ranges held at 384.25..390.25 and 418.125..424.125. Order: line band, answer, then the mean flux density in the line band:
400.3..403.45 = -0.28 nm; 36.5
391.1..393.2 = 0.37 nm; 25.8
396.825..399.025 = 0.36 nm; 27.3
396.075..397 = 0.47 nm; 15.9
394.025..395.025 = 0.11 nm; 28.3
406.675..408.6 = -0.09 nm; 36.4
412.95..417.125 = -0.34 nm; 39.3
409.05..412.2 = -0.10 nm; 36.5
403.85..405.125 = -0.09 nm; 36.6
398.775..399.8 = -0.08 nm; 35.5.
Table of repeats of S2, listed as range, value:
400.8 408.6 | 42.6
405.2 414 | 43.7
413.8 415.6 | 43.1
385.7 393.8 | 35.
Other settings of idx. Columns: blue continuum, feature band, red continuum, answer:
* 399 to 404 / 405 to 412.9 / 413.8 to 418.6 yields 0.025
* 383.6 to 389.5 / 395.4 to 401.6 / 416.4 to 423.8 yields 0.064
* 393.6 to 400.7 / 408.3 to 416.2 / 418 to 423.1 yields -0.110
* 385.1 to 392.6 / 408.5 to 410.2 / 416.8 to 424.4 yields -0.053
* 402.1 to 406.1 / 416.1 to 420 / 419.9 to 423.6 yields -0.031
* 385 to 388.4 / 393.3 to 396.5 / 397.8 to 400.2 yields 0.313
